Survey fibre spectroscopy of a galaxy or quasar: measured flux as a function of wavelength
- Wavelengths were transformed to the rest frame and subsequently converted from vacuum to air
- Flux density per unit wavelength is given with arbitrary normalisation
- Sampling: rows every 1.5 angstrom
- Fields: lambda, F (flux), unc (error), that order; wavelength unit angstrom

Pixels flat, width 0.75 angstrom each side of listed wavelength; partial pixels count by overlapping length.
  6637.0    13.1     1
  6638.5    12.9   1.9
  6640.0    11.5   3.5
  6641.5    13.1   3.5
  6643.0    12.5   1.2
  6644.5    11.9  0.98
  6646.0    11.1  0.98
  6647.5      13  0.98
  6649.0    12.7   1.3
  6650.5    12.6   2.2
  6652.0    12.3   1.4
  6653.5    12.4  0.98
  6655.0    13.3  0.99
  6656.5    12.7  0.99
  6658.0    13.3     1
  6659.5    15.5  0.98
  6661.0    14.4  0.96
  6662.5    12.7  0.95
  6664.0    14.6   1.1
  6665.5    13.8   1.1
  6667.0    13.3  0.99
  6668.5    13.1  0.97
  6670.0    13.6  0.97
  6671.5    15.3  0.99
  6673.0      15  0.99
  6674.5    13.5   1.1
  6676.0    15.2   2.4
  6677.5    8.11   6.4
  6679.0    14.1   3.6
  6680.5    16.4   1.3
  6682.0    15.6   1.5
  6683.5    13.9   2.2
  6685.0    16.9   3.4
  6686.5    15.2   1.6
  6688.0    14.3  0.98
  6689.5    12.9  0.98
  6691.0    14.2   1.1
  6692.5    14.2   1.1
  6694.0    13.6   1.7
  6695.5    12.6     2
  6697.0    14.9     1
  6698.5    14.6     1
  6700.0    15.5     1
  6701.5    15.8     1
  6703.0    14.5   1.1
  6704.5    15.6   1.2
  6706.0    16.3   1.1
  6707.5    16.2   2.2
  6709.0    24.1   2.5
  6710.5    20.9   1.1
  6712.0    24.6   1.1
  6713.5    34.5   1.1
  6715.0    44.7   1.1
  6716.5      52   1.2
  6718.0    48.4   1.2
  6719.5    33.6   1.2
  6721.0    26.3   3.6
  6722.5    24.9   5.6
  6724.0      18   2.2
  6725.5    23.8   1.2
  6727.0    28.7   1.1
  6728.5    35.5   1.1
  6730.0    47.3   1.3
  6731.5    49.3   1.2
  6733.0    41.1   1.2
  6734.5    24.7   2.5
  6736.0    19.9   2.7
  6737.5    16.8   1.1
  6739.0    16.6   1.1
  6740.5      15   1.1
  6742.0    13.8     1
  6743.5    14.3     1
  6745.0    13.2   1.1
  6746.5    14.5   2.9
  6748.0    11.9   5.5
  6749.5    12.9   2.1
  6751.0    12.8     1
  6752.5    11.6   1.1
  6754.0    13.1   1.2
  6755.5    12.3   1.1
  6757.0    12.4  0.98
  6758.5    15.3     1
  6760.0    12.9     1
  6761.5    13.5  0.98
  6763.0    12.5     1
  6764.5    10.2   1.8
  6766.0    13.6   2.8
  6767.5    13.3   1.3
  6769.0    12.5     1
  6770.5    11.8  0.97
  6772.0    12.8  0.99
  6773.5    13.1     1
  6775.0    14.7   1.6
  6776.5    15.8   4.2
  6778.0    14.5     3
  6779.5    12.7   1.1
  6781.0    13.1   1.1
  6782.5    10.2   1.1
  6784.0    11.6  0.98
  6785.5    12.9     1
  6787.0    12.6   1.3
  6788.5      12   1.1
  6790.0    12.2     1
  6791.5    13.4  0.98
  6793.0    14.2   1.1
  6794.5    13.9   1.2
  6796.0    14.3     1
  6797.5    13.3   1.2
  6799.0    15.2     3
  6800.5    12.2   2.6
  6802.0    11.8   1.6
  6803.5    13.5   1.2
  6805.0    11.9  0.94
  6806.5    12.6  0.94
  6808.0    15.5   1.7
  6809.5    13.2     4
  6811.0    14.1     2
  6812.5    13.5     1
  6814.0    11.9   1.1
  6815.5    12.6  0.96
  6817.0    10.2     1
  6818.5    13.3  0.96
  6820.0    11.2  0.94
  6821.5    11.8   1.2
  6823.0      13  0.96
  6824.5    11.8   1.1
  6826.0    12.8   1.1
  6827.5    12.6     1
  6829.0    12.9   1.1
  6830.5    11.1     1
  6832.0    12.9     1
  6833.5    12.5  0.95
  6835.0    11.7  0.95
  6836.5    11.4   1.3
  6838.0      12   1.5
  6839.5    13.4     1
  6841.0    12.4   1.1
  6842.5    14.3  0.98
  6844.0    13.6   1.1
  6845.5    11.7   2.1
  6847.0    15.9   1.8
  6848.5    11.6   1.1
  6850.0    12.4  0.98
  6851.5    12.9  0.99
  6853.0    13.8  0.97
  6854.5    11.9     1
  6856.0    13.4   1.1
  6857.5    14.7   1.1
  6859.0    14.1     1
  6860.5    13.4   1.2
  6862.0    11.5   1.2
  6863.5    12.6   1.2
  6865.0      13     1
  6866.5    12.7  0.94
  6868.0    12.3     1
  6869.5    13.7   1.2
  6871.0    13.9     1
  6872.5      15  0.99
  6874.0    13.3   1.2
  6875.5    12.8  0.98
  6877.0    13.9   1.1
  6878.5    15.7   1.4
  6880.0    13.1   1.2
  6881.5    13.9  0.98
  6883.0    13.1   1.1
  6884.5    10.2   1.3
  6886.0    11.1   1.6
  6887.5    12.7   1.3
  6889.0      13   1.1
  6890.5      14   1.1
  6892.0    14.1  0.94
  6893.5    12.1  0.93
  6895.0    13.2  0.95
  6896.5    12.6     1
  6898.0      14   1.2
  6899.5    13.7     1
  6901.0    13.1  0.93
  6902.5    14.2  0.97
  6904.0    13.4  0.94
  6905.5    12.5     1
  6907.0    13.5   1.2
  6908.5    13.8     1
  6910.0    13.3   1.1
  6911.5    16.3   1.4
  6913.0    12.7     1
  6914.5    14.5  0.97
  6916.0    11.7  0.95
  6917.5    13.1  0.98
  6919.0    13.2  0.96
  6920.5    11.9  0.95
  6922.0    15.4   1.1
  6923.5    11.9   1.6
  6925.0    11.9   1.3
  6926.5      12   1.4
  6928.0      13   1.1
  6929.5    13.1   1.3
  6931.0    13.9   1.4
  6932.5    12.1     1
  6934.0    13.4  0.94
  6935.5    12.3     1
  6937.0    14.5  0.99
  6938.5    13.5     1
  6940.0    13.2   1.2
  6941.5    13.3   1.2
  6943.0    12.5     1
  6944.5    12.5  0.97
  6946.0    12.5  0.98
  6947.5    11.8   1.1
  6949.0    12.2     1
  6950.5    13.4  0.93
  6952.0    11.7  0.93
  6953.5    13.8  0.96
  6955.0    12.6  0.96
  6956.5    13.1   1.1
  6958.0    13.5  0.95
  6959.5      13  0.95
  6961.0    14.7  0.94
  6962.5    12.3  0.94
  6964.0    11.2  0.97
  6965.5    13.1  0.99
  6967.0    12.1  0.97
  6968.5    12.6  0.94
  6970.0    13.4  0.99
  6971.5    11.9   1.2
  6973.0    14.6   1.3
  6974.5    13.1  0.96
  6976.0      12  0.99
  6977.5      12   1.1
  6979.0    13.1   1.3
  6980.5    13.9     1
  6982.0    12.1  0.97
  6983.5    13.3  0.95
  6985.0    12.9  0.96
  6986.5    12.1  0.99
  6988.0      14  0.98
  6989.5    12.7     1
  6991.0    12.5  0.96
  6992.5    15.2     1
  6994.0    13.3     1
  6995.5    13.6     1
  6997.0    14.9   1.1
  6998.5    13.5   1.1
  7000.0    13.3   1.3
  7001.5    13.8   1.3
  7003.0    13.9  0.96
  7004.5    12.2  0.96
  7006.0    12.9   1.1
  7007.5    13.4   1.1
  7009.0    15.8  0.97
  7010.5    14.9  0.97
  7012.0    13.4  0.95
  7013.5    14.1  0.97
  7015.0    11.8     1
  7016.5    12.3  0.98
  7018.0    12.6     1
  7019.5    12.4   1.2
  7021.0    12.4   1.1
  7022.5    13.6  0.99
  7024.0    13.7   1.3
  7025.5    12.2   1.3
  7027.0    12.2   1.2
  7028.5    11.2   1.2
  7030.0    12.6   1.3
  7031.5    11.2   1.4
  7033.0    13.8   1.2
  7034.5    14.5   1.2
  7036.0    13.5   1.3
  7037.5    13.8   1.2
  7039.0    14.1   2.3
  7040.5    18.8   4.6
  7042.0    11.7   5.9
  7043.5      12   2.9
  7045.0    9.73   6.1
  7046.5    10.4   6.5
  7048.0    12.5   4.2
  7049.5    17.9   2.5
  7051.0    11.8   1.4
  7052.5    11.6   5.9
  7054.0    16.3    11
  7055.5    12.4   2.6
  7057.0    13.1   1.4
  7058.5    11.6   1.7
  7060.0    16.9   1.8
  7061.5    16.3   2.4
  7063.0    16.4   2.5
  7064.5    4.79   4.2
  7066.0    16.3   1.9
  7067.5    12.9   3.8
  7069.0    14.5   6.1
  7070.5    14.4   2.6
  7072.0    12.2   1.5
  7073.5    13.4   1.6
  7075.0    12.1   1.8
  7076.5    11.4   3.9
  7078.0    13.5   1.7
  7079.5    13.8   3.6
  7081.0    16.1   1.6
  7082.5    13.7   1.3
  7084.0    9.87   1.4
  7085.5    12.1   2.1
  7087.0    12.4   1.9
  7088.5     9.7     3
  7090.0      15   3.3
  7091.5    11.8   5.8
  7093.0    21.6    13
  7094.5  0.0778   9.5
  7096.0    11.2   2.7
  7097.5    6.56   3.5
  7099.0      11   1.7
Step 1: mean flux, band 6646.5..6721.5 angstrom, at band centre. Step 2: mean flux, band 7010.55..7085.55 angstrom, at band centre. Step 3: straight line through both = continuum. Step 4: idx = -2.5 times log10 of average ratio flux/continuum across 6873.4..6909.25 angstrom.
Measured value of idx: 0.15 mag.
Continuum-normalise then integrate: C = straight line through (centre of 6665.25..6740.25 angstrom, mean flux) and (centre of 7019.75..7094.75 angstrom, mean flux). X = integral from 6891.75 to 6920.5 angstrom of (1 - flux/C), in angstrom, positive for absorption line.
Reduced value 5.68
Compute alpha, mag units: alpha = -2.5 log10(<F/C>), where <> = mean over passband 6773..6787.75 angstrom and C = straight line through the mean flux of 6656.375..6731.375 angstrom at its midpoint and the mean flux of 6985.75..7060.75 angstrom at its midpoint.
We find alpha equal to 0.361 mag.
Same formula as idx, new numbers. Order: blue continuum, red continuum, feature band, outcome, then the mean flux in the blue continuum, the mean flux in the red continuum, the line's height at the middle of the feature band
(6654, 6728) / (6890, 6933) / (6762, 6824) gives 0.25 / 18.8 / 13.3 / 16.2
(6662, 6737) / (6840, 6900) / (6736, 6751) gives 0.31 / 21.4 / 13.2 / 19.3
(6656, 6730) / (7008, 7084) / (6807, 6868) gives 0.31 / 19.5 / 13.3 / 17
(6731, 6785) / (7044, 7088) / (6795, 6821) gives 0.16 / 15.4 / 13.1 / 15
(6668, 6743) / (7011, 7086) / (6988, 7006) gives 0.07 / 21.5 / 13.1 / 14.4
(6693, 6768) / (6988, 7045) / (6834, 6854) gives 0.37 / 21.1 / 13.3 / 18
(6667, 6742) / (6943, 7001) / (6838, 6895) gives 0.23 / 21.5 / 13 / 16.3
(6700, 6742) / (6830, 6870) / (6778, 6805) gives 0.44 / 27.3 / 12.9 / 19.4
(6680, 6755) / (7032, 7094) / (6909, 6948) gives 0.25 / 21.4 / 13.4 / 16.5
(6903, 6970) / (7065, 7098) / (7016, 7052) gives -0.03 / 13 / 12.5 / 12.6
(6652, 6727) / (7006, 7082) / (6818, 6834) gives 0.31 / 18.5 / 13.3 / 16.5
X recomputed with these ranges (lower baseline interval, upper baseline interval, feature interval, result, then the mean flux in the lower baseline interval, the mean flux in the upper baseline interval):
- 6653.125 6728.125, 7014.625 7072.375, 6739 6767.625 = 7.35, 18.7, 13.2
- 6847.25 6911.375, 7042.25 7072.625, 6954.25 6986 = 0.79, 13.2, 13.2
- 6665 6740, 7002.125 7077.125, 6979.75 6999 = 1.40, 21.5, 13.2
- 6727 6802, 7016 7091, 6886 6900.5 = 1.62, 16.2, 13.1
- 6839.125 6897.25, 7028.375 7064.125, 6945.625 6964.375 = 0.72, 13.2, 13.5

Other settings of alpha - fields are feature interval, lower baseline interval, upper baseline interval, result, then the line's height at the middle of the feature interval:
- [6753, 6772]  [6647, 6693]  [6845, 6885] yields 0.06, 13.5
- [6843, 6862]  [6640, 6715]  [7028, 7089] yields 0.08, 14.2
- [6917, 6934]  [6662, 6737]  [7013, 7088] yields 0.24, 16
